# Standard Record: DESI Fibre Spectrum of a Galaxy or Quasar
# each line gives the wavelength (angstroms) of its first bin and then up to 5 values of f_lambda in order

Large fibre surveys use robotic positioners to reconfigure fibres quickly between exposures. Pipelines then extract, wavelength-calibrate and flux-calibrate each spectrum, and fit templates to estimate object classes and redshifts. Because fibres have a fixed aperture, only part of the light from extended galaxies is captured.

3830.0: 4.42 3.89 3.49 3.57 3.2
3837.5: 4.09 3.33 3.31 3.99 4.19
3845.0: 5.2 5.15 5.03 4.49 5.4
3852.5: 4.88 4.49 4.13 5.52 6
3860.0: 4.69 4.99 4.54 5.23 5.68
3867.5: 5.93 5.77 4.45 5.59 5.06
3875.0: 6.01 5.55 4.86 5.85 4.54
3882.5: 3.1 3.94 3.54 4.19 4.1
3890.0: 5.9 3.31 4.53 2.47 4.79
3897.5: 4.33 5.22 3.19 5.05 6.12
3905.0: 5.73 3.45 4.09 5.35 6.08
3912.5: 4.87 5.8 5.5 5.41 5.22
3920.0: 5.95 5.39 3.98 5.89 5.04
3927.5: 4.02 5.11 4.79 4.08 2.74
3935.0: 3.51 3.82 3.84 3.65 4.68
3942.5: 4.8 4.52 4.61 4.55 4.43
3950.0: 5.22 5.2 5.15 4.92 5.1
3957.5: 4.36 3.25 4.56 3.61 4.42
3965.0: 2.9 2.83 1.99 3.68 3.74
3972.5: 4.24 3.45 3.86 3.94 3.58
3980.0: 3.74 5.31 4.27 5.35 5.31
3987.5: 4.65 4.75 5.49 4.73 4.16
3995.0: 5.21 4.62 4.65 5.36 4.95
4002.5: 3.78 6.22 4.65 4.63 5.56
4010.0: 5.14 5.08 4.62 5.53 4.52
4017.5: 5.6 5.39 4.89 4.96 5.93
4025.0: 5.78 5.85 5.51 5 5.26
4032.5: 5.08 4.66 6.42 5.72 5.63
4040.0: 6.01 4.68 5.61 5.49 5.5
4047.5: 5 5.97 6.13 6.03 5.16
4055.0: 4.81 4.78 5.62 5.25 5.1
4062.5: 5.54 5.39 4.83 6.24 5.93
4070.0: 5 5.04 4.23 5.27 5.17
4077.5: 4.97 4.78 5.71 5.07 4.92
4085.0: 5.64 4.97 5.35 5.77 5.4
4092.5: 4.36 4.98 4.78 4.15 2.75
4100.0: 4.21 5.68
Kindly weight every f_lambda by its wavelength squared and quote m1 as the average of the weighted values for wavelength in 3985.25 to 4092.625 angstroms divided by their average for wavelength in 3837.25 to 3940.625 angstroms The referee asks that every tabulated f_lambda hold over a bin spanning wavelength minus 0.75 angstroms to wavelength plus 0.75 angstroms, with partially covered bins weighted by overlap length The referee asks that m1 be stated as 1.20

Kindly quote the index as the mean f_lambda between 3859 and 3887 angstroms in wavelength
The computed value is 4.95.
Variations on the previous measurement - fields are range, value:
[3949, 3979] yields 4.01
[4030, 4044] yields 5.44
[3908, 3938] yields 4.83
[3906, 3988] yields 4.44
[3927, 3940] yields 3.96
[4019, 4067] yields 5.42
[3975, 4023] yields 4.84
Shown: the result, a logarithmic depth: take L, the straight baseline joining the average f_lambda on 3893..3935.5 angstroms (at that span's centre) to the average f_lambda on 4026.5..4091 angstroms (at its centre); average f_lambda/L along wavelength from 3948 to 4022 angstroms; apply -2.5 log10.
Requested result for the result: 0.11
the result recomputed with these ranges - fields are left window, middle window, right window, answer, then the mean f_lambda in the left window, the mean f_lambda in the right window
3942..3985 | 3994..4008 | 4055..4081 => -0.08 mag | 4.18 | 5.21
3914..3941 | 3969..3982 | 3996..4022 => 0.23 mag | 4.62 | 5.01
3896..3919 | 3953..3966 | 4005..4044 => 0.23 mag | 5.02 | 5.3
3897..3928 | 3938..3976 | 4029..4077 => 0.23 mag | 5.05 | 5.36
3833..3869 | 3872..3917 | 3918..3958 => -0.02 mag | 4.65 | 4.61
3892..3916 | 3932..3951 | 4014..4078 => 0.17 mag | 4.76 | 5.36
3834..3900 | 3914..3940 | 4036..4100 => 0.04 mag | 4.64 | 5.2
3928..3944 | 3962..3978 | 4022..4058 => 0.28 mag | 4.12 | 5.47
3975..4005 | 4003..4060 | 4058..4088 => -0.08 mag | 4.7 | 5.23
